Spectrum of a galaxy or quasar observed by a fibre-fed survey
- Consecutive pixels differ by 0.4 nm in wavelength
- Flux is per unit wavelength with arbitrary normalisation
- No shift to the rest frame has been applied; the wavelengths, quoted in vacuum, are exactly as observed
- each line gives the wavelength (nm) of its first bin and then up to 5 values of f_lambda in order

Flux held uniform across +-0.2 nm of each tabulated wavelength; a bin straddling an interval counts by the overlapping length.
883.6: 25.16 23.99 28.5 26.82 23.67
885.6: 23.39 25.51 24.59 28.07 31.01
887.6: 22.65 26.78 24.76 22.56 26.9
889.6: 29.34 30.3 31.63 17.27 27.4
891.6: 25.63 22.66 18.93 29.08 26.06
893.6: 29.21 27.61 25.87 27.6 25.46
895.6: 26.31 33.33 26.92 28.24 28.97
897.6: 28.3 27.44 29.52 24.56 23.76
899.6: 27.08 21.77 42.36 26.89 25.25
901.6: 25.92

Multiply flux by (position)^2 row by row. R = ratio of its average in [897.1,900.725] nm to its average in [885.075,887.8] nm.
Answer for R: 1.13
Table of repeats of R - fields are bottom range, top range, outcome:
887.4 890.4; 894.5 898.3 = 1.07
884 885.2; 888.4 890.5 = 1.06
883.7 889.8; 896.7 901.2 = 1.11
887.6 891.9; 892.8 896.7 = 1.08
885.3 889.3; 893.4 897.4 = 1.11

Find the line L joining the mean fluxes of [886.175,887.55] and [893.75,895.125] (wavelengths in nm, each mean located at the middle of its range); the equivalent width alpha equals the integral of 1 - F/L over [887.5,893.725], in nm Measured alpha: 0.33 nm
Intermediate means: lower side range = 27.3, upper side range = 27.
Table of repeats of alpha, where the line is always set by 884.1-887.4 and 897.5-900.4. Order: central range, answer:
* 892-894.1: 0.08 nm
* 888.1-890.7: -0.06 nm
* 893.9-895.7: 0.02 nm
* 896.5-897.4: -0.05 nm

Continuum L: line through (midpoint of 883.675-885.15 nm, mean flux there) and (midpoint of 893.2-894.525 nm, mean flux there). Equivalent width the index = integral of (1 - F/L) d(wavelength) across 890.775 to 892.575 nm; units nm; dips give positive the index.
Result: 0.28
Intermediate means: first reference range 26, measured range 22.9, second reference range 27.4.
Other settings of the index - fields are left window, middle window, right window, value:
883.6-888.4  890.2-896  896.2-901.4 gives 0.192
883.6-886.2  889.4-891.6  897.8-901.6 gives -0.076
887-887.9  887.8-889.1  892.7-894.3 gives 0.102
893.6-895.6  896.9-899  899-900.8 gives 0.010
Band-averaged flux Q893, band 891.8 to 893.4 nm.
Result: 24.2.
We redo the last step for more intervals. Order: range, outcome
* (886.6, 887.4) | 29.5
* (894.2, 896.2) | 27.7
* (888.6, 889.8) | 26.3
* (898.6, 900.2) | 24.3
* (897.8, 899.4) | 26.3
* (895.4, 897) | 28.7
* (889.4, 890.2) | 29.8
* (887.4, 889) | 24.2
